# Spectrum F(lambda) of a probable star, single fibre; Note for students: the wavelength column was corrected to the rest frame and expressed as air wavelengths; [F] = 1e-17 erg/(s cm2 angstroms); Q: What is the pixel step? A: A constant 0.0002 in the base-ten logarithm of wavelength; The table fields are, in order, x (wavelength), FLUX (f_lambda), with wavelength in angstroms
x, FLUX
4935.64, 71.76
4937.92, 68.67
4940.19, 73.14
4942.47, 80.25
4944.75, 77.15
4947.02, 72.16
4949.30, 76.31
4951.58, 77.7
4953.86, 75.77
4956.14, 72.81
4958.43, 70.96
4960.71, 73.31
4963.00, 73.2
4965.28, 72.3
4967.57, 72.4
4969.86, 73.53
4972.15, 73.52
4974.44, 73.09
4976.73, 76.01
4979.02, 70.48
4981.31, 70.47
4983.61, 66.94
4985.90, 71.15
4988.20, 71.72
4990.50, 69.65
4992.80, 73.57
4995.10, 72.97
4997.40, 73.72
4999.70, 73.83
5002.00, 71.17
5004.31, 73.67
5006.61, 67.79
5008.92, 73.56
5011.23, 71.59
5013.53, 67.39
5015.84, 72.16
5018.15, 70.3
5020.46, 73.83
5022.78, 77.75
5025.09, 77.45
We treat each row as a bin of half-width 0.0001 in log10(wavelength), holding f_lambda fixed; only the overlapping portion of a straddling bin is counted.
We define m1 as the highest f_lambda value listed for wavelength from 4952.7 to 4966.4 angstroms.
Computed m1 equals 75.77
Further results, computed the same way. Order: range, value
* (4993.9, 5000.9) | 73.83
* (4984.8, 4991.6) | 71.72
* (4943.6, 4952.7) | 77.7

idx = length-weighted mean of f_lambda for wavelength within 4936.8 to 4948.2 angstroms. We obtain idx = 74.3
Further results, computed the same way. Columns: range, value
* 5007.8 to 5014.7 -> 70.9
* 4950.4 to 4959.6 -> 74.3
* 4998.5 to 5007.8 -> 71.6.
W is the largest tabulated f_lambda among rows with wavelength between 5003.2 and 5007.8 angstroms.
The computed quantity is 73.67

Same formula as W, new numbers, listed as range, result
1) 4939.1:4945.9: 80.25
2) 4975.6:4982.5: 76.01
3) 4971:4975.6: 73.52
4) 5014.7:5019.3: 72.16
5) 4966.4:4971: 73.53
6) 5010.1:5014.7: 71.59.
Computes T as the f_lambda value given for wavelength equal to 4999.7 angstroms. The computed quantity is 73.83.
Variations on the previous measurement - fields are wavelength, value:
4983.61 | 66.94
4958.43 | 70.96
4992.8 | 73.57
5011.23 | 71.59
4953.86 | 75.77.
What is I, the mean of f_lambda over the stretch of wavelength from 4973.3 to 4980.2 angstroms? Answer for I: 73.3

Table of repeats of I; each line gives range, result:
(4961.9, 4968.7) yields 72.7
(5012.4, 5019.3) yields 70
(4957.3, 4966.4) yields 72.5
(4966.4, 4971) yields 72.9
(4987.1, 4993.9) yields 71.6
